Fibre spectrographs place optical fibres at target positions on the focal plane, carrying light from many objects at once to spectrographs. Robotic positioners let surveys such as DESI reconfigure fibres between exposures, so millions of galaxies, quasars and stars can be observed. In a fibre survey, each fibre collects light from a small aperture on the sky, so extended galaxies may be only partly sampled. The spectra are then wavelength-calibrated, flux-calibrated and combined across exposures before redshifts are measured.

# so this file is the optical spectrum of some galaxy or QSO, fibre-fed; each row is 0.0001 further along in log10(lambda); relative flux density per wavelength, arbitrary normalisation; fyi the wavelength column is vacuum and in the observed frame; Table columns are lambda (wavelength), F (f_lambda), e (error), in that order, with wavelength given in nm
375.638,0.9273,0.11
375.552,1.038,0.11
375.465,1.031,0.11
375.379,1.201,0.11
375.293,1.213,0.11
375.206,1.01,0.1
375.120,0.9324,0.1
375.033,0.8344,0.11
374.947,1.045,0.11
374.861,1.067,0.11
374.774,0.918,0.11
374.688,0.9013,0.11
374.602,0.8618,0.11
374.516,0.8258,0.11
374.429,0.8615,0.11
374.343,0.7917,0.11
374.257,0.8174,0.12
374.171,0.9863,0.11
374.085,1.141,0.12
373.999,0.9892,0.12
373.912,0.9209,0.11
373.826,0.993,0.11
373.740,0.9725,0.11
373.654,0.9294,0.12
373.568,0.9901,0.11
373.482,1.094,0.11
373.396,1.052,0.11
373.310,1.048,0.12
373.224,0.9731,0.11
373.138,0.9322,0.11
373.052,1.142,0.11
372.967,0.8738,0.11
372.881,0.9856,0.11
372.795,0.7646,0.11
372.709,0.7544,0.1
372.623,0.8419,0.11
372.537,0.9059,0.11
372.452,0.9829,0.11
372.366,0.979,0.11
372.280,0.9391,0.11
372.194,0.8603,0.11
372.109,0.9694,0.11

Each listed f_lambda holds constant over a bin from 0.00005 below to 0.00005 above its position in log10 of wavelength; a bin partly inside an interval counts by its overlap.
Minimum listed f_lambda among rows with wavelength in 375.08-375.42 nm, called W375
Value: 0.9324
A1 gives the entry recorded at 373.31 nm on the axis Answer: 1.048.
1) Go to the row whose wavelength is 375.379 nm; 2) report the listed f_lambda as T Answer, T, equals 1.201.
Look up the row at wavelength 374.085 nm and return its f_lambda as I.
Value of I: 1.141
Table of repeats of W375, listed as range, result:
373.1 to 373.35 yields 0.9322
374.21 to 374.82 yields 0.7917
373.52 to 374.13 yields 0.9209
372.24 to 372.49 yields 0.9391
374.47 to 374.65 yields 0.8258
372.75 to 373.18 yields 0.7646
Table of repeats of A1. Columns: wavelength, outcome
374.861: 1.067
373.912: 0.9209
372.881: 0.9856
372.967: 0.8738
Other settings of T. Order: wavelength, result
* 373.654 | 0.9294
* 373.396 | 1.052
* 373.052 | 1.142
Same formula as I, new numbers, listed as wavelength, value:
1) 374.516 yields 0.8258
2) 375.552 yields 1.038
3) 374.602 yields 0.8618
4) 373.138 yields 0.9322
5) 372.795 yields 0.7646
